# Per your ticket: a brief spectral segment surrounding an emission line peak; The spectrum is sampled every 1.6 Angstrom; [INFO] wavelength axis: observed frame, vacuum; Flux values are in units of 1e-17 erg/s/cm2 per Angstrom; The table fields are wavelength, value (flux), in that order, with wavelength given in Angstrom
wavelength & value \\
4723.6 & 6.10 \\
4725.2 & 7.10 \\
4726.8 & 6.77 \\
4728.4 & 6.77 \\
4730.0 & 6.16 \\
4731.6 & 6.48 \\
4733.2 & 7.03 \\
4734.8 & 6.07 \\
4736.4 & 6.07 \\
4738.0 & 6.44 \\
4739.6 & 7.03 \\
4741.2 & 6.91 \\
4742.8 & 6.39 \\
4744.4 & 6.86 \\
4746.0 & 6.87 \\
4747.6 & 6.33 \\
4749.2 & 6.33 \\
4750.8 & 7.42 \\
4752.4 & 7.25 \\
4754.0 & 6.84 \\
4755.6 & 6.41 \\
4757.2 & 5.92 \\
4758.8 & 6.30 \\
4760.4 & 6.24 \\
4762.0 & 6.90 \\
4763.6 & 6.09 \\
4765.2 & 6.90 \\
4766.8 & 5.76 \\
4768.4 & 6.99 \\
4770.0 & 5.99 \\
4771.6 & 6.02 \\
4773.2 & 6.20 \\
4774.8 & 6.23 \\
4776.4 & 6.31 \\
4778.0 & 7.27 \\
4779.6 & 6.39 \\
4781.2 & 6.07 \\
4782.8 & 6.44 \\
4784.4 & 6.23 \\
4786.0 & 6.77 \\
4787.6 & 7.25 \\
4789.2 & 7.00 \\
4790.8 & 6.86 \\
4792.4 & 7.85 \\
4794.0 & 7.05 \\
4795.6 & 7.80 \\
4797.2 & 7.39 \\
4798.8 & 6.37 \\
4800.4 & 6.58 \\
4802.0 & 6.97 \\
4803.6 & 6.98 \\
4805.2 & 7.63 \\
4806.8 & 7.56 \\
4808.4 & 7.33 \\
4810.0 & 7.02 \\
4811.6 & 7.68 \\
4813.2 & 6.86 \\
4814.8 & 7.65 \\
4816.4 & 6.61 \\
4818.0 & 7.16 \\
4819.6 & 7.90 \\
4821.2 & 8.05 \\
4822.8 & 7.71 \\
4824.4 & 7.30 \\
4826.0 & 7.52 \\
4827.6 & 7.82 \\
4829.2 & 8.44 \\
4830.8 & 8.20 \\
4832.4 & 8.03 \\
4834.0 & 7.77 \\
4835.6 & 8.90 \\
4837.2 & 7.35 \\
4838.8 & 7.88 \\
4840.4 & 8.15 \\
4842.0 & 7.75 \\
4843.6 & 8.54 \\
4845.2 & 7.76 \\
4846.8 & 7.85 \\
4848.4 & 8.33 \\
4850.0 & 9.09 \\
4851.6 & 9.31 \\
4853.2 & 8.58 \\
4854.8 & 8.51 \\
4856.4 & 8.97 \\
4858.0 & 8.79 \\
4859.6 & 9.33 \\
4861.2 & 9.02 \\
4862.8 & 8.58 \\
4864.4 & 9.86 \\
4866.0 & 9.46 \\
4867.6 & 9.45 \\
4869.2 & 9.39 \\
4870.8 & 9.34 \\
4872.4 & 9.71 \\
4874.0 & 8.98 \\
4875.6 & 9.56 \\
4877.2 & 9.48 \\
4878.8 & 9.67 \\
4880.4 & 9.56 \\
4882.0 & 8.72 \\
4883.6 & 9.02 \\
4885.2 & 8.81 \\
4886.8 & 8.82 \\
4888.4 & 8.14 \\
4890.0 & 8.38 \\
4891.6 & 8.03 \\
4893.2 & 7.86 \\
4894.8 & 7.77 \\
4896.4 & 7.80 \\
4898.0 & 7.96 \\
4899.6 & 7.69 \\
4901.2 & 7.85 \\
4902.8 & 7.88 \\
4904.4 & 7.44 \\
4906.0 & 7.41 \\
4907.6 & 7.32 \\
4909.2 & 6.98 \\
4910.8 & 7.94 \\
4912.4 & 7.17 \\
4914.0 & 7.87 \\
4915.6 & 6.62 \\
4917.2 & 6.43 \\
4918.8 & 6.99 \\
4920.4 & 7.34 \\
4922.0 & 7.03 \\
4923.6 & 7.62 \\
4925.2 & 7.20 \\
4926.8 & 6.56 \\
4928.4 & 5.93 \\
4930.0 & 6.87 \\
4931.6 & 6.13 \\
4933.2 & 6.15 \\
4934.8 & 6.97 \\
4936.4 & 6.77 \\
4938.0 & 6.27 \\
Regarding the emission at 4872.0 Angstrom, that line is C III] 1909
